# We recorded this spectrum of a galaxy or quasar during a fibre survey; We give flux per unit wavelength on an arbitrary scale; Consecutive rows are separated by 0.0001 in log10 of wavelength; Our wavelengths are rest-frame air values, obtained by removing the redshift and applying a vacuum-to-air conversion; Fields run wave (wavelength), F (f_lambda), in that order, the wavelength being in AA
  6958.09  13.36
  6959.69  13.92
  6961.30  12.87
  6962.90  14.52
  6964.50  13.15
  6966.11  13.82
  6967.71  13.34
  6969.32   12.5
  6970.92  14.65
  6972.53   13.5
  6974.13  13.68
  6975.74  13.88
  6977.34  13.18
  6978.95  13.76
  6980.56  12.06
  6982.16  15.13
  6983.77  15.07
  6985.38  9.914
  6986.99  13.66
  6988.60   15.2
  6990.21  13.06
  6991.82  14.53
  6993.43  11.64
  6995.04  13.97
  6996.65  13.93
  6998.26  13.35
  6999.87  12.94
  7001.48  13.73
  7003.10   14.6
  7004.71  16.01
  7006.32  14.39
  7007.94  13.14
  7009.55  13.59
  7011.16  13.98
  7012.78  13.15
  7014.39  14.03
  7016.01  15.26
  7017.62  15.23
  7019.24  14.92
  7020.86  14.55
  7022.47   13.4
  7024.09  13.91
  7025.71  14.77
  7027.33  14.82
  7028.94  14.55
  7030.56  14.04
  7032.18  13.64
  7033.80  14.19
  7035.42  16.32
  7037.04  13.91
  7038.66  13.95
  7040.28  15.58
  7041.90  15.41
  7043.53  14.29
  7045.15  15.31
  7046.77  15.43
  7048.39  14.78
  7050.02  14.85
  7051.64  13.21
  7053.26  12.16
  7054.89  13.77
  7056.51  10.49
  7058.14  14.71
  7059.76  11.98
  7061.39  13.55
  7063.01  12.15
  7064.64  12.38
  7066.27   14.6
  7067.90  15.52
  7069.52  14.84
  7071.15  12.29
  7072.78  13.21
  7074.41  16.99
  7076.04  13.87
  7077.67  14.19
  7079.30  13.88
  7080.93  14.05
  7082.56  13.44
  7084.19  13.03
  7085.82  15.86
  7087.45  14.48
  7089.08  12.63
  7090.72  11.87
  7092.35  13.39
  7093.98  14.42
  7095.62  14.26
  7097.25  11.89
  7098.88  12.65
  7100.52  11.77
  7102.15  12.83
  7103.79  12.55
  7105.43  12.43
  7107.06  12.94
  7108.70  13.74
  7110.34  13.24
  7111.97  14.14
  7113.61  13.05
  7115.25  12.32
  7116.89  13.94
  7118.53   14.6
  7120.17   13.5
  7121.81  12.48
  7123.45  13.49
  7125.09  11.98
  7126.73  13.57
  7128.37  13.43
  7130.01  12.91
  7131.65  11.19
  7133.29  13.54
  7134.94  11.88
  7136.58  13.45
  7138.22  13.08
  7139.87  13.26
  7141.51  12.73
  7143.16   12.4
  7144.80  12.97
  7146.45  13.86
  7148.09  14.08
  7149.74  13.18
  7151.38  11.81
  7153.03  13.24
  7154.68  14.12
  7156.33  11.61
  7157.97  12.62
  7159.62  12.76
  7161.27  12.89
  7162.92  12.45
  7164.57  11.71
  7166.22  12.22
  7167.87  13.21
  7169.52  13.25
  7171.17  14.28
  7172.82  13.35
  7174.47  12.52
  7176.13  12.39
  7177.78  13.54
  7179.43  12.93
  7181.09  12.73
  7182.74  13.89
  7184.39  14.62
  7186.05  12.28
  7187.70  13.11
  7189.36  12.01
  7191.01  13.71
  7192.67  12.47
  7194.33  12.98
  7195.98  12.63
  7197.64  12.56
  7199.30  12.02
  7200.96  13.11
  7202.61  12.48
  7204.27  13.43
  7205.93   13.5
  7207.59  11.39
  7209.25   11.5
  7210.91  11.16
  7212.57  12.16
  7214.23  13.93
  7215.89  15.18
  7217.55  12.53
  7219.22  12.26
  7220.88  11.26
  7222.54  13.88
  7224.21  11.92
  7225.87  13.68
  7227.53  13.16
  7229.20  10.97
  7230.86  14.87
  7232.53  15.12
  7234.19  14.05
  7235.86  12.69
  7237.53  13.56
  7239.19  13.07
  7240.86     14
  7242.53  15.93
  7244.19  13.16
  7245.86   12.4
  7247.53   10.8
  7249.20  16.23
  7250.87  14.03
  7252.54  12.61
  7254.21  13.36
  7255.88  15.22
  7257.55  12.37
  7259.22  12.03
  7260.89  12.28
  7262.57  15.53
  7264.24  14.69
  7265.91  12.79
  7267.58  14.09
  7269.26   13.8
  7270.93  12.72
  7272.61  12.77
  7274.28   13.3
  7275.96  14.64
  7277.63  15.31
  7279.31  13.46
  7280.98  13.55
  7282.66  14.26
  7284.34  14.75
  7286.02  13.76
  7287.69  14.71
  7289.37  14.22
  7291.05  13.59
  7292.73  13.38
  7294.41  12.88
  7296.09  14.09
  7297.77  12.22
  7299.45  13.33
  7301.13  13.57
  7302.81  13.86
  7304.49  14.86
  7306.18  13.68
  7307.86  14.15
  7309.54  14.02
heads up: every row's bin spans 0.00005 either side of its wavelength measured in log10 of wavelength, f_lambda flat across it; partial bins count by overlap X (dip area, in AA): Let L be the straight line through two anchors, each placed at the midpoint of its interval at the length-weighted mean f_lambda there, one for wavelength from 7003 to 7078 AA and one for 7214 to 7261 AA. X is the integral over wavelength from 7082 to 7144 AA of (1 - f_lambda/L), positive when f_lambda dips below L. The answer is 3.3 AA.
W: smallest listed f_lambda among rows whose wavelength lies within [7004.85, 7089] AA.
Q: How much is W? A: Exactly 10.49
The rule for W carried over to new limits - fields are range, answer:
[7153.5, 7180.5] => 11.61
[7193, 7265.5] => 10.8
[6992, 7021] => 11.64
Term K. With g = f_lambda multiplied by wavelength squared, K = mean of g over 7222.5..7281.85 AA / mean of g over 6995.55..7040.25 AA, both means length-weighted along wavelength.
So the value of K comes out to 1.02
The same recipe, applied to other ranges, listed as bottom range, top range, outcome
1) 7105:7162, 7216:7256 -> 1.05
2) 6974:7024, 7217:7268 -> 1.03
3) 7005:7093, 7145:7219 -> 0.95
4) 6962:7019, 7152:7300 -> 1.03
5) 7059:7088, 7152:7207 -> 0.96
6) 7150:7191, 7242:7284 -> 1.08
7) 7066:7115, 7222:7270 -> 1.04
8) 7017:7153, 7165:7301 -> 1.02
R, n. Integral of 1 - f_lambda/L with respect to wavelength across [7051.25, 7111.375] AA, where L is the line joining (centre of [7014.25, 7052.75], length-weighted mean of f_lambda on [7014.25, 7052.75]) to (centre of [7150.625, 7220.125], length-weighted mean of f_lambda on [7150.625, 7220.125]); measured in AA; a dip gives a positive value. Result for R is 2.7 AA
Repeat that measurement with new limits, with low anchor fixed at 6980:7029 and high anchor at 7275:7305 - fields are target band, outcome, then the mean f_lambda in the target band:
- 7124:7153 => 2.1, 12.9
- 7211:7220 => 0.6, 13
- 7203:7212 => 1.1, 12.2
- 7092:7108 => 1.2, 12.9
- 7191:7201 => 0.9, 12.7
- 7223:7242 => 0.7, 13.4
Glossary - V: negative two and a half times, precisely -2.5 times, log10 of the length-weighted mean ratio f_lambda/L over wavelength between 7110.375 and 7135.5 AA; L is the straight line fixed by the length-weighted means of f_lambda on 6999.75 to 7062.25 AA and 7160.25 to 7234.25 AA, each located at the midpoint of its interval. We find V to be 0.03 mag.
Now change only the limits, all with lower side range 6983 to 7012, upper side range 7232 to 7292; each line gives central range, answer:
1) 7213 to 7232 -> 0.05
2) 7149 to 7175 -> 0.07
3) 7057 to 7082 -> -0.01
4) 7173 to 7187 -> 0.05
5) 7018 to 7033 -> -0.05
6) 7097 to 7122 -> 0.05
